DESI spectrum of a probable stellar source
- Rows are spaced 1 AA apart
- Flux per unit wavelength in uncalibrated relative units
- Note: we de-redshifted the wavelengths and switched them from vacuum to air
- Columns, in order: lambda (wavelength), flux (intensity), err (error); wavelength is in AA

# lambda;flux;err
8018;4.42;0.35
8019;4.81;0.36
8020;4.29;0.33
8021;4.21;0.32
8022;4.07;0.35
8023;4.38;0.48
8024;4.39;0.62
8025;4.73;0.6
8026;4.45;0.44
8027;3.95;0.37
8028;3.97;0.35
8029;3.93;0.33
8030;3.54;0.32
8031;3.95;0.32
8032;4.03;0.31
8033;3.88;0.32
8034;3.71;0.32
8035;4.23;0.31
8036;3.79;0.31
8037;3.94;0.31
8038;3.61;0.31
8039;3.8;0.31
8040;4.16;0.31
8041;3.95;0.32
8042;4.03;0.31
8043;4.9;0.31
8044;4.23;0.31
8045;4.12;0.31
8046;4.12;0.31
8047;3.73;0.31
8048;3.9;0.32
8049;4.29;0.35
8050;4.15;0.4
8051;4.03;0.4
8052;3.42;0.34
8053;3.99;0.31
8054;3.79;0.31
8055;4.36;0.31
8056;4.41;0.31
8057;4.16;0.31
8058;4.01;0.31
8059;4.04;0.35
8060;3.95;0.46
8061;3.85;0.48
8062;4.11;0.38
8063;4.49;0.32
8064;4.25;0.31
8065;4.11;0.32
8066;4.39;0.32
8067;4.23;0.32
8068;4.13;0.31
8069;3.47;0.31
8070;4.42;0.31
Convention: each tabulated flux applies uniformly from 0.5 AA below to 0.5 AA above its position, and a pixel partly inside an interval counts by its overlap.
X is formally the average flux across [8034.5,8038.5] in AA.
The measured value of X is 3.89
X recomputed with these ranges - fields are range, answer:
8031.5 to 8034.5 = 3.87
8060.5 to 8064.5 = 4.18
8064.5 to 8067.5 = 4.24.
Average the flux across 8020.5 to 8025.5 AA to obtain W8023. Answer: 4.36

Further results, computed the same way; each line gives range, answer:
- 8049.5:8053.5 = 3.9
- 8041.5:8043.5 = 4.46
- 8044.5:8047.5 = 3.99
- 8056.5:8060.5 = 4.04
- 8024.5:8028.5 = 4.28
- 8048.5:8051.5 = 4.16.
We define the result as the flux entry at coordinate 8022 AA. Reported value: 4.07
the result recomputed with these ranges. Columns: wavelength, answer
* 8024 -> 4.39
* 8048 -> 3.9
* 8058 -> 4.01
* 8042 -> 4.03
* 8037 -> 3.94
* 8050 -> 4.15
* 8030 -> 3.54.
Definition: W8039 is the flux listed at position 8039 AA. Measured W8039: 3.8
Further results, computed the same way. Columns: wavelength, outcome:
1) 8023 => 4.38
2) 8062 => 4.11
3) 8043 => 4.9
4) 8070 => 4.42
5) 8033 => 3.88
